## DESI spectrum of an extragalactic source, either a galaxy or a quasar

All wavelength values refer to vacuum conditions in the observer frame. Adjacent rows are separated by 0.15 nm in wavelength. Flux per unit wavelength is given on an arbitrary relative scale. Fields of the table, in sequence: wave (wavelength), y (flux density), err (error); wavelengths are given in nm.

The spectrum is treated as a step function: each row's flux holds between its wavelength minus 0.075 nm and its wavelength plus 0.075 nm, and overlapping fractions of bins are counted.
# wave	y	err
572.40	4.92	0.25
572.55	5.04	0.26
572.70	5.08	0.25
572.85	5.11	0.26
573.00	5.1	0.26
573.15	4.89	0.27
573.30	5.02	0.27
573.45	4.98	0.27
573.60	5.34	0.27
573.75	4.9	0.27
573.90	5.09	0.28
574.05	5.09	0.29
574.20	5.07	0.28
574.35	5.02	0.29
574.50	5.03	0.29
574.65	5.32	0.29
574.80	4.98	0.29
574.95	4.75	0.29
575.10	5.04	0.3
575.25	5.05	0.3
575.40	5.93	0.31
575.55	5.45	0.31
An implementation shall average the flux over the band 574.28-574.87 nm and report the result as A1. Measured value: 5.09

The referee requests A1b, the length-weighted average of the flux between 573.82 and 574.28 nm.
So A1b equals 5.08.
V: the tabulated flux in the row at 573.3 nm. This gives 5.02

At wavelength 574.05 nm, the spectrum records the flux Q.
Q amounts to 5.09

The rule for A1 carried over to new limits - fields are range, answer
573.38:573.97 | 5.08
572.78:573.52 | 5.02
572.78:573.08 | 5.1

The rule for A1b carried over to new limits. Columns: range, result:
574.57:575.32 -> 5.03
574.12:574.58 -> 5.04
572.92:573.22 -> 5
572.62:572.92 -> 5.09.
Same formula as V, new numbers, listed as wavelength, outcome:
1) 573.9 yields 5.09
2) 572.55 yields 5.04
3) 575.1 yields 5.04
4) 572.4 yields 4.92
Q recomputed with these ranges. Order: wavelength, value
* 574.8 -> 4.98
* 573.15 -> 4.89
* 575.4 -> 5.93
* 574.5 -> 5.03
